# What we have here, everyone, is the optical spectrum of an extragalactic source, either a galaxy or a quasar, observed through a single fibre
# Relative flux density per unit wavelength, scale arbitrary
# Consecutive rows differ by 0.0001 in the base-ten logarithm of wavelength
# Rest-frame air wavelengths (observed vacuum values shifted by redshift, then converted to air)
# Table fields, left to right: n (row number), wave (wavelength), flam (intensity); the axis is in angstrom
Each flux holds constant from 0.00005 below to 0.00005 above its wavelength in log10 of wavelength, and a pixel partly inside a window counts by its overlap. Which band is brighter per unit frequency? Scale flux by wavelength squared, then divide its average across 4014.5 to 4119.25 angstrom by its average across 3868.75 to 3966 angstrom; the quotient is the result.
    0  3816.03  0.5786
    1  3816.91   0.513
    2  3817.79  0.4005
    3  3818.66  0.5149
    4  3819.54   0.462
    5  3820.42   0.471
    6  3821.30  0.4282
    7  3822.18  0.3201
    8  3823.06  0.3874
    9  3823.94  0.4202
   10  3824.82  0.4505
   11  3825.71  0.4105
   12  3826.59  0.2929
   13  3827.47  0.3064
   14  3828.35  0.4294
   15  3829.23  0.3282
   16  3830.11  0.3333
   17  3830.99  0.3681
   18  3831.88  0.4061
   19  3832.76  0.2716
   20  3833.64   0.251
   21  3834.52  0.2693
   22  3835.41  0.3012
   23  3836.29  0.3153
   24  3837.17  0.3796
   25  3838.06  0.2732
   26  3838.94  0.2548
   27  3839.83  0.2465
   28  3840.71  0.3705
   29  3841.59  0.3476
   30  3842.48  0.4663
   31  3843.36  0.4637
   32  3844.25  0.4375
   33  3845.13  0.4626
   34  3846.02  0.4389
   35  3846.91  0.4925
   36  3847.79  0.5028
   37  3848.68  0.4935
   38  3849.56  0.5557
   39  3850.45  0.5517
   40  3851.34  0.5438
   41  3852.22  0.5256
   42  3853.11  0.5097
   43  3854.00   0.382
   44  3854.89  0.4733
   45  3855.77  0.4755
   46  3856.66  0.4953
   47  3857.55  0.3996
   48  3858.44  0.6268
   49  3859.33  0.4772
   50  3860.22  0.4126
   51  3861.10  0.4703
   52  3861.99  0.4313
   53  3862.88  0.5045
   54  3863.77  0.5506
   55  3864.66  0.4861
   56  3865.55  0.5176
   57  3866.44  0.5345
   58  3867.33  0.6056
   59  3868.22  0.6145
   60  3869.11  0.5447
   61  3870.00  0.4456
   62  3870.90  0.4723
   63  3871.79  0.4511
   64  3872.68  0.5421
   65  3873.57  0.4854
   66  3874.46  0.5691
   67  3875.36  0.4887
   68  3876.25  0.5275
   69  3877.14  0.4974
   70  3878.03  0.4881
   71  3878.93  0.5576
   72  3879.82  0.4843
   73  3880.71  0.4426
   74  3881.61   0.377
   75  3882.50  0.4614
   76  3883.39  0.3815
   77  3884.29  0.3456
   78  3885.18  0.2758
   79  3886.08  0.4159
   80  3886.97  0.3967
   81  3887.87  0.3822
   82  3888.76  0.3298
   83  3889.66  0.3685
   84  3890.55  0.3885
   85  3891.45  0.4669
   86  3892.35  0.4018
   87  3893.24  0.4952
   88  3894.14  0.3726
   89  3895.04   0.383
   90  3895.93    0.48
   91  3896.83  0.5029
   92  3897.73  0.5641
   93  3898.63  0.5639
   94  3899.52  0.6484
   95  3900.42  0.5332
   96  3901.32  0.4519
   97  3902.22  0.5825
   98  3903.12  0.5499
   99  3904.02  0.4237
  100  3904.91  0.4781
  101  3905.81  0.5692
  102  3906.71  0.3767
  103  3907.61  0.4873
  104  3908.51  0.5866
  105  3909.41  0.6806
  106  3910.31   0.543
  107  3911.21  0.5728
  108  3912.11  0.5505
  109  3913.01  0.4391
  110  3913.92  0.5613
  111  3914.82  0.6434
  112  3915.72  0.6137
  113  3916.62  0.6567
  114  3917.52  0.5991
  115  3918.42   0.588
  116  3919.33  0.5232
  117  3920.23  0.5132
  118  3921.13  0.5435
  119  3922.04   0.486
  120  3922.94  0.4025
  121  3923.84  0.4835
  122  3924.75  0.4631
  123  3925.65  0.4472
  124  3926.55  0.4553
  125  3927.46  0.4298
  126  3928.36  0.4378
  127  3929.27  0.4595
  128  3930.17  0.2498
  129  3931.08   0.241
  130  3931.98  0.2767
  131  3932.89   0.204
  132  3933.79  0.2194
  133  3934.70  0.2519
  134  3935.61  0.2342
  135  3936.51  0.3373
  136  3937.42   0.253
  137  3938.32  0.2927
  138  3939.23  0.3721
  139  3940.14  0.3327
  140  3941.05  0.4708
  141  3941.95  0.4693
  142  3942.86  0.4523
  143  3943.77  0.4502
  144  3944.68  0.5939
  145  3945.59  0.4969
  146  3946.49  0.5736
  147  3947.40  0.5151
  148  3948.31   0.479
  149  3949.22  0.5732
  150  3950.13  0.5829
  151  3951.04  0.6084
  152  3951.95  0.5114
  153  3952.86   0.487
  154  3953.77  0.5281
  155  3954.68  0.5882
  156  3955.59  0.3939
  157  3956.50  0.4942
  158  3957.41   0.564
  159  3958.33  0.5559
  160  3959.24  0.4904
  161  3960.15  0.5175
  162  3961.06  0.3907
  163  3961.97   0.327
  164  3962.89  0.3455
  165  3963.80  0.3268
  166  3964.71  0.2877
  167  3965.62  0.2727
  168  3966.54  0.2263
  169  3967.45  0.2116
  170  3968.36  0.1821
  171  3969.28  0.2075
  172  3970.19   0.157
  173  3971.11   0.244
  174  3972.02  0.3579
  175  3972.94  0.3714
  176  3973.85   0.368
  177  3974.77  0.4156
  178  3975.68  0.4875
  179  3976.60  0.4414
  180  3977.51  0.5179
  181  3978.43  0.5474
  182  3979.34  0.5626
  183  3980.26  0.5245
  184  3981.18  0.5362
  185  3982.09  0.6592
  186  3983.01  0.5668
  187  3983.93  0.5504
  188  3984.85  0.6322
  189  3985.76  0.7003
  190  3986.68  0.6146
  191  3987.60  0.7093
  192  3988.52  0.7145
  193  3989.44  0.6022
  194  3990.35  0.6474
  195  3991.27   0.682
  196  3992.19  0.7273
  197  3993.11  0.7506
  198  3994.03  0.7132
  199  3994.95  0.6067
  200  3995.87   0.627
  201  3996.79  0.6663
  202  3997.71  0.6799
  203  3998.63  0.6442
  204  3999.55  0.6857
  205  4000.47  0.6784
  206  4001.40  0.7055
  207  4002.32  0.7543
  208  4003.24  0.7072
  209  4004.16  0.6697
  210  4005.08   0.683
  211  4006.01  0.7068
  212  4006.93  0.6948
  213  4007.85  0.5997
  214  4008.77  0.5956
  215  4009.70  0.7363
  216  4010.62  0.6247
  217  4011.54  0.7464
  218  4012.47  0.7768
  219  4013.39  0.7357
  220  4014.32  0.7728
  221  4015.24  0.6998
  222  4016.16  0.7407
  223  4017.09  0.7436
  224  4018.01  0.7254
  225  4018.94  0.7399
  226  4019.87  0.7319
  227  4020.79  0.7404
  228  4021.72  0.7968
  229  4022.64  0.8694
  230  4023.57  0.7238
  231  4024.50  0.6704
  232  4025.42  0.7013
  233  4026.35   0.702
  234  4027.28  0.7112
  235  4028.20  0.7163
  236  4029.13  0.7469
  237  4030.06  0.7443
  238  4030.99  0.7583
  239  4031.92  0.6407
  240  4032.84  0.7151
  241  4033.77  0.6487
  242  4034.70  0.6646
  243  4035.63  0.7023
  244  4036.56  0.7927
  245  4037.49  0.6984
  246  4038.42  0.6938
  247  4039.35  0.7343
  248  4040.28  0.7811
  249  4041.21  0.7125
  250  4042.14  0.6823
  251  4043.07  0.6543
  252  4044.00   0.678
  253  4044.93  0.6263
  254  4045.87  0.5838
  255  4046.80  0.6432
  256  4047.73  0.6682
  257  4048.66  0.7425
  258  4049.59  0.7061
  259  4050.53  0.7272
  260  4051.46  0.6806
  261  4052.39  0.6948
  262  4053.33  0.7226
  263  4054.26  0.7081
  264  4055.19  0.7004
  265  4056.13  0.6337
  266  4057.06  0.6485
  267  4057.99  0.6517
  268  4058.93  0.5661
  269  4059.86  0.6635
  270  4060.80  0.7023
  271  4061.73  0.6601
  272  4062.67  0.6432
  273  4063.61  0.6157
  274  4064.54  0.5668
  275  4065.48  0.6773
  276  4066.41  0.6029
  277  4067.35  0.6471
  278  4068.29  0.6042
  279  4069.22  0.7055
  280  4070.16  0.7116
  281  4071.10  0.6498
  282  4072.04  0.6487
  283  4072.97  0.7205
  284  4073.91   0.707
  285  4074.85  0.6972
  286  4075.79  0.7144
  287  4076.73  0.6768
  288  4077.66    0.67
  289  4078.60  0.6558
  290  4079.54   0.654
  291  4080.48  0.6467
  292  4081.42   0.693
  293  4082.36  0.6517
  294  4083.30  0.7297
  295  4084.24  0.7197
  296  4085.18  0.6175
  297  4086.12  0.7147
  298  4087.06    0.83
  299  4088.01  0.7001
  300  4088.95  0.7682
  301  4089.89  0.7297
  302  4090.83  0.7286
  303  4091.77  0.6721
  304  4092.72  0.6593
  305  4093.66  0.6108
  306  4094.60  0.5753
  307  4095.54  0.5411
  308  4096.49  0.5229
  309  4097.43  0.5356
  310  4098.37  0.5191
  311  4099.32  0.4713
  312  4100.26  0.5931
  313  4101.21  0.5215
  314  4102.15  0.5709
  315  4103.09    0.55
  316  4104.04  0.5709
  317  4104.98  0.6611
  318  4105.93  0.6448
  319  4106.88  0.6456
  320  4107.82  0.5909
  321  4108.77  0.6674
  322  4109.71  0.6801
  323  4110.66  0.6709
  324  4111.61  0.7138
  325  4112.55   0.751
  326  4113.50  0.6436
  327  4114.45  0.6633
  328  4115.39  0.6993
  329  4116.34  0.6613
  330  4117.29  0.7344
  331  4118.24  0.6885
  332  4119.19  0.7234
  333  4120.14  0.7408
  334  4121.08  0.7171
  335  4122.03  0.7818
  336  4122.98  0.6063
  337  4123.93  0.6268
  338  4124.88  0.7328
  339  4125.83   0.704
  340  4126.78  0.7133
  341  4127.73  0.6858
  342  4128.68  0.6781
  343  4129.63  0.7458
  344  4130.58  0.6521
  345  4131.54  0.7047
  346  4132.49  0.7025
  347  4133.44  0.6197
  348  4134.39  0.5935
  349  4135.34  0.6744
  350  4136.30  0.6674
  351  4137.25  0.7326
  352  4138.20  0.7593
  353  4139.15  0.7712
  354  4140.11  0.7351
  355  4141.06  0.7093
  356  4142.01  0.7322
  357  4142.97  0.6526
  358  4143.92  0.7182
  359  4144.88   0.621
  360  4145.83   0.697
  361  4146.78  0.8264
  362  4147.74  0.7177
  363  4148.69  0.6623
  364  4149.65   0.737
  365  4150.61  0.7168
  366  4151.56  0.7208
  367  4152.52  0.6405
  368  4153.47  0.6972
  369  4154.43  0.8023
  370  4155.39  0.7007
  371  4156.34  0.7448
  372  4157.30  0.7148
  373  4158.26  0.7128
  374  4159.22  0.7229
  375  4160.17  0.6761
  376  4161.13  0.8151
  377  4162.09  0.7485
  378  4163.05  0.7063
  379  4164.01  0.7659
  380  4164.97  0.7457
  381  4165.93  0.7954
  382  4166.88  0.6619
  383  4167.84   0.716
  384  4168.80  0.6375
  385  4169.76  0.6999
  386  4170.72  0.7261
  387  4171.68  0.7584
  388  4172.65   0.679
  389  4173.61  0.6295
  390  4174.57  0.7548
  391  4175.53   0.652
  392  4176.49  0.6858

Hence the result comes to 1.6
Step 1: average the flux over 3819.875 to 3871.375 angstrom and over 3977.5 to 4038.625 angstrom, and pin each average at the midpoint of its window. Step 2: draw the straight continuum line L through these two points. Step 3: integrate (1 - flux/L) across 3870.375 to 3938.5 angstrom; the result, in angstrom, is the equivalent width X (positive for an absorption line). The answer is 8.2 angstrom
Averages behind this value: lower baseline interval 0.431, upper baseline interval 0.686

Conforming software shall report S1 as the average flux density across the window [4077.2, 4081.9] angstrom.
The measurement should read 0.663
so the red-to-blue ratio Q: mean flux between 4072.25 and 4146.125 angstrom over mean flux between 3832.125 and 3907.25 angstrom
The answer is 1.47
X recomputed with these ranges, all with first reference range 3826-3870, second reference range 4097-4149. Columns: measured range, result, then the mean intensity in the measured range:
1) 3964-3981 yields 5.8 angstrom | 0.357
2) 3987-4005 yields -3.9 angstrom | 0.682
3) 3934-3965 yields 4.5 angstrom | 0.445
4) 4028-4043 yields -3.0 angstrom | 0.713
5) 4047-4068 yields -1.7 angstrom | 0.664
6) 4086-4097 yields -0.4 angstrom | 0.669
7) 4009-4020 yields -2.9 angstrom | 0.728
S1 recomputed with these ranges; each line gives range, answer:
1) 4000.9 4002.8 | 0.727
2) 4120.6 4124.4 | 0.684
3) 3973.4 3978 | 0.447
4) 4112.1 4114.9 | 0.684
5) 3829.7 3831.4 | 0.351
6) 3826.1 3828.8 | 0.345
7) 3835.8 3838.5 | 0.323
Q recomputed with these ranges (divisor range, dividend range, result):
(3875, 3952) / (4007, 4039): 1.56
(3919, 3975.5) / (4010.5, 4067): 1.73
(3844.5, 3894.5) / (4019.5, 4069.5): 1.46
